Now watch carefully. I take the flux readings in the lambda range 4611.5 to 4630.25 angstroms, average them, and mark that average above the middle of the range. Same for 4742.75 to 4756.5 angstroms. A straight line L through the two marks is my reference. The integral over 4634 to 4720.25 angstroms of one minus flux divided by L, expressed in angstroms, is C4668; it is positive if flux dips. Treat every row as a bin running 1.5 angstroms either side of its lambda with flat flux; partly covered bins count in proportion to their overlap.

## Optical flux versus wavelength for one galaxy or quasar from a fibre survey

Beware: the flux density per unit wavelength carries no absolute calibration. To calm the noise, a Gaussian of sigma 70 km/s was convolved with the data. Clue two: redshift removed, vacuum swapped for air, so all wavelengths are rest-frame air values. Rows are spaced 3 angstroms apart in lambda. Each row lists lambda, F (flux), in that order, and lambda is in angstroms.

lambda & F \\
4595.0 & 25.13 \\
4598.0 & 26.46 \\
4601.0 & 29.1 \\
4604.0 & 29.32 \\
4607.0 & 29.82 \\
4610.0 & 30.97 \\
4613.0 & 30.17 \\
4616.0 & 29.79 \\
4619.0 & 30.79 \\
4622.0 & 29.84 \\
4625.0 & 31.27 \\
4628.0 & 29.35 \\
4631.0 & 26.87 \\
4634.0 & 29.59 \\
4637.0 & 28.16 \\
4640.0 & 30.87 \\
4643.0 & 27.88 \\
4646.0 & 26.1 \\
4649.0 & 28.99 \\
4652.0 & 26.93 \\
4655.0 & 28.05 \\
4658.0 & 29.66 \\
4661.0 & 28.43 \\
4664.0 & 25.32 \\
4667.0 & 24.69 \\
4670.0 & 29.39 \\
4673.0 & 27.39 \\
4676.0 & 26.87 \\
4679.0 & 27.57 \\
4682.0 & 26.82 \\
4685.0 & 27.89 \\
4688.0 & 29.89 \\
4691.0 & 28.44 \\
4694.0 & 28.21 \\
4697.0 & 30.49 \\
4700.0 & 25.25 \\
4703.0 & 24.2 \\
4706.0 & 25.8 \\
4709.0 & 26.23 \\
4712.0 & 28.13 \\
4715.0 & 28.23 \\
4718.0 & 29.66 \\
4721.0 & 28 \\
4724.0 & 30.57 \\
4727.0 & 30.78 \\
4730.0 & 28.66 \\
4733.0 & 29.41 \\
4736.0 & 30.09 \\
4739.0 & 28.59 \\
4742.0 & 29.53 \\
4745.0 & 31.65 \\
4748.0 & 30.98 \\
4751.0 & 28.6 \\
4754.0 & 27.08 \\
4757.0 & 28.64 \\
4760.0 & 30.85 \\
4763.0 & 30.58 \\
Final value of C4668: 6.0 angstroms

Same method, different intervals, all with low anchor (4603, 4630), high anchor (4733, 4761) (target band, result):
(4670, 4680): 0.8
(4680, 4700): 1.0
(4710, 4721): 0.4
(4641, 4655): 1.1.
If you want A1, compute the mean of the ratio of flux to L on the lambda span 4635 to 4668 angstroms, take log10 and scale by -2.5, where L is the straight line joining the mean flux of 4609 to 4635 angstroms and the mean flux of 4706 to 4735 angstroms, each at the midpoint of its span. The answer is 0.06 mag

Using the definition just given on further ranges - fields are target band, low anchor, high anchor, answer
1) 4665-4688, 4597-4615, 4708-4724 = 0.05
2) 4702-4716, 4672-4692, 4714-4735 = 0.09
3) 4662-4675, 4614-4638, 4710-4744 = 0.10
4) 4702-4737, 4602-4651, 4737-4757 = 0.04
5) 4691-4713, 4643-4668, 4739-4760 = 0.06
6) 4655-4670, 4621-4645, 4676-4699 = 0.05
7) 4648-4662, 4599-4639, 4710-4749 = 0.04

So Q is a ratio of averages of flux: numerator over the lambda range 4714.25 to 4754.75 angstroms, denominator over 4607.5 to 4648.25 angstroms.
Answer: 1.00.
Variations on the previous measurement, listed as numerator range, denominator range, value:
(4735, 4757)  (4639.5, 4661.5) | 1.04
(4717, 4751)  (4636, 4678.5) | 1.07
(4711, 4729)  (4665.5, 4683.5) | 1.08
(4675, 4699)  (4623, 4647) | 0.98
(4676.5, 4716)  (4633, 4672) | 0.98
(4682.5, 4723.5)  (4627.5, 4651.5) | 0.98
